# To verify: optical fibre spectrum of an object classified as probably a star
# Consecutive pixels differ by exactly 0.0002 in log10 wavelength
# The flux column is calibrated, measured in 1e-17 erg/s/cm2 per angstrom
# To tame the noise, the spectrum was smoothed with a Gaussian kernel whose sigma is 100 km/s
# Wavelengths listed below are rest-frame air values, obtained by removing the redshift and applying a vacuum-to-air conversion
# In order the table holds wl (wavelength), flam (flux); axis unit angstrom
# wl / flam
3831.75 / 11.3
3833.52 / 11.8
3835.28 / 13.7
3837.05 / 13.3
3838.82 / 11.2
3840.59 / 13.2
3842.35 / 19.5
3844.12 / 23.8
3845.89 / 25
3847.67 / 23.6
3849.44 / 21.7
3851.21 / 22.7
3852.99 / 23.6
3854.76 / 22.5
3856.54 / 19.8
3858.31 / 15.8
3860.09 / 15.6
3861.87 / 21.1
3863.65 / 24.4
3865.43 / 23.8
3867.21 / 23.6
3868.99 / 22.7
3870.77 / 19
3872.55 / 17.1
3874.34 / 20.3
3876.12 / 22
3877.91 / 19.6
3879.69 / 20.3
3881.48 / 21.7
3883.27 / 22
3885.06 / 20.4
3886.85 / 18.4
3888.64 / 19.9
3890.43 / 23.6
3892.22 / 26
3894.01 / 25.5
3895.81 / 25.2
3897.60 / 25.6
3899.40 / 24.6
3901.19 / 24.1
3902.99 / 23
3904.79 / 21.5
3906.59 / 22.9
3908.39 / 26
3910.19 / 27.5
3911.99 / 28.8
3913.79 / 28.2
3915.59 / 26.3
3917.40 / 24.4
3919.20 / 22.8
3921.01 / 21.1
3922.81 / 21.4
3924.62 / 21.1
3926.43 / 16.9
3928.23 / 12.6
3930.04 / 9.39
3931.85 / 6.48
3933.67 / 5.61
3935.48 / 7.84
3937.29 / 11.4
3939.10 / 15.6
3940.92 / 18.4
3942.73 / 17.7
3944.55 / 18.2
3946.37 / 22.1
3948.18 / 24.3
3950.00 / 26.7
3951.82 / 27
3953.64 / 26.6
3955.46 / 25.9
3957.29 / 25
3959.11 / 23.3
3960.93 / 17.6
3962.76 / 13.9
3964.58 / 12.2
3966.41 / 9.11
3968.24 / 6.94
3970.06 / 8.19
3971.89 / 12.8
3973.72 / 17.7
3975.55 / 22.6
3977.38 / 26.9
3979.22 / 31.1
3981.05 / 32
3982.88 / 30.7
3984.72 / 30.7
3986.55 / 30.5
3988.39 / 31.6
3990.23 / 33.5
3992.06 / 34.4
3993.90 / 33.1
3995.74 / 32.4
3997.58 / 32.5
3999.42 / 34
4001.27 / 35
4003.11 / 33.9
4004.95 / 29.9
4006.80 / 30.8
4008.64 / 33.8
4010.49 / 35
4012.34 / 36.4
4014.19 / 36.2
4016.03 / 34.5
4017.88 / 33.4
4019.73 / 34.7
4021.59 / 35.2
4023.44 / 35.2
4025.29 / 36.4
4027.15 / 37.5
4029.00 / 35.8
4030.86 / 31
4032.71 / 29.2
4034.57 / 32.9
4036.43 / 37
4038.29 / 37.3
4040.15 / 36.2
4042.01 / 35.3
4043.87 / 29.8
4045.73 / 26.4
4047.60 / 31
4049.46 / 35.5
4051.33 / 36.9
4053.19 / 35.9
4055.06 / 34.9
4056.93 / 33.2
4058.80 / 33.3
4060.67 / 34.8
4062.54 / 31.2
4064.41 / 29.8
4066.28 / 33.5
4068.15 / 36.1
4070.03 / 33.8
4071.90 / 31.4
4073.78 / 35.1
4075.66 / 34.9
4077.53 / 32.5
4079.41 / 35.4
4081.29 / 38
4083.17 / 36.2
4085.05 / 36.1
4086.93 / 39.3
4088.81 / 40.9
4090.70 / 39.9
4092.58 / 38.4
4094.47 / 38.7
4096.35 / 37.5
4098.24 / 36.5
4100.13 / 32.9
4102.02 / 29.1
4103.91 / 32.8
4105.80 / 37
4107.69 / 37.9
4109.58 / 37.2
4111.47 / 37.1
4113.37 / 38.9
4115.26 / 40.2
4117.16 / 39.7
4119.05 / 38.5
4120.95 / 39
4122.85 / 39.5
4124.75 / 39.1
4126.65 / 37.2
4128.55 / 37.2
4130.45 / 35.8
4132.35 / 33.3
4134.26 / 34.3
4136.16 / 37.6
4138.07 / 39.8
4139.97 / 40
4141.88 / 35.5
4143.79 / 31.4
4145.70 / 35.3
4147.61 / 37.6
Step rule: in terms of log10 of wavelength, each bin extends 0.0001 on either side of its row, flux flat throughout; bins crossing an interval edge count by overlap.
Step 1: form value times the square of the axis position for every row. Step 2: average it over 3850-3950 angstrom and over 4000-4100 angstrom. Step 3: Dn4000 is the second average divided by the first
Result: 1.8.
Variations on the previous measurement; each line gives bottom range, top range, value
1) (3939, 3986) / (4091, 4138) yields 1.89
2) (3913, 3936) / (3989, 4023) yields 2.04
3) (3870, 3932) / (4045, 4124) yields 1.80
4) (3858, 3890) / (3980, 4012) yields 1.69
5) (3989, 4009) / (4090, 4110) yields 1.15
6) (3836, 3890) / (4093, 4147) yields 2.06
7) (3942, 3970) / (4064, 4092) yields 1.95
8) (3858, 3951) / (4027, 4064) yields 1.75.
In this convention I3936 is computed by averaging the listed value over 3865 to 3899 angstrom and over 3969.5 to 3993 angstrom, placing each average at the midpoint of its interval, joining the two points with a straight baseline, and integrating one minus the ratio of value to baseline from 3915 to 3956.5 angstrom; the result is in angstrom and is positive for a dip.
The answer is 9.9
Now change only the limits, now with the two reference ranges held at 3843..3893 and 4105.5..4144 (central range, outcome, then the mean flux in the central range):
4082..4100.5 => -1.22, 37.8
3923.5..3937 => 7.31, 11.6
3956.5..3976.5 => 8.86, 15.4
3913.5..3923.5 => 0.30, 23.8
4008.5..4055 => -3.94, 34.4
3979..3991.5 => -1.20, 31.6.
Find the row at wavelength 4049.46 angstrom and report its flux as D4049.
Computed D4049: 35.5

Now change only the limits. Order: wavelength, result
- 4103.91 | 32.8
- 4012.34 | 36.4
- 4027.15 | 37.5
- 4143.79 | 31.4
